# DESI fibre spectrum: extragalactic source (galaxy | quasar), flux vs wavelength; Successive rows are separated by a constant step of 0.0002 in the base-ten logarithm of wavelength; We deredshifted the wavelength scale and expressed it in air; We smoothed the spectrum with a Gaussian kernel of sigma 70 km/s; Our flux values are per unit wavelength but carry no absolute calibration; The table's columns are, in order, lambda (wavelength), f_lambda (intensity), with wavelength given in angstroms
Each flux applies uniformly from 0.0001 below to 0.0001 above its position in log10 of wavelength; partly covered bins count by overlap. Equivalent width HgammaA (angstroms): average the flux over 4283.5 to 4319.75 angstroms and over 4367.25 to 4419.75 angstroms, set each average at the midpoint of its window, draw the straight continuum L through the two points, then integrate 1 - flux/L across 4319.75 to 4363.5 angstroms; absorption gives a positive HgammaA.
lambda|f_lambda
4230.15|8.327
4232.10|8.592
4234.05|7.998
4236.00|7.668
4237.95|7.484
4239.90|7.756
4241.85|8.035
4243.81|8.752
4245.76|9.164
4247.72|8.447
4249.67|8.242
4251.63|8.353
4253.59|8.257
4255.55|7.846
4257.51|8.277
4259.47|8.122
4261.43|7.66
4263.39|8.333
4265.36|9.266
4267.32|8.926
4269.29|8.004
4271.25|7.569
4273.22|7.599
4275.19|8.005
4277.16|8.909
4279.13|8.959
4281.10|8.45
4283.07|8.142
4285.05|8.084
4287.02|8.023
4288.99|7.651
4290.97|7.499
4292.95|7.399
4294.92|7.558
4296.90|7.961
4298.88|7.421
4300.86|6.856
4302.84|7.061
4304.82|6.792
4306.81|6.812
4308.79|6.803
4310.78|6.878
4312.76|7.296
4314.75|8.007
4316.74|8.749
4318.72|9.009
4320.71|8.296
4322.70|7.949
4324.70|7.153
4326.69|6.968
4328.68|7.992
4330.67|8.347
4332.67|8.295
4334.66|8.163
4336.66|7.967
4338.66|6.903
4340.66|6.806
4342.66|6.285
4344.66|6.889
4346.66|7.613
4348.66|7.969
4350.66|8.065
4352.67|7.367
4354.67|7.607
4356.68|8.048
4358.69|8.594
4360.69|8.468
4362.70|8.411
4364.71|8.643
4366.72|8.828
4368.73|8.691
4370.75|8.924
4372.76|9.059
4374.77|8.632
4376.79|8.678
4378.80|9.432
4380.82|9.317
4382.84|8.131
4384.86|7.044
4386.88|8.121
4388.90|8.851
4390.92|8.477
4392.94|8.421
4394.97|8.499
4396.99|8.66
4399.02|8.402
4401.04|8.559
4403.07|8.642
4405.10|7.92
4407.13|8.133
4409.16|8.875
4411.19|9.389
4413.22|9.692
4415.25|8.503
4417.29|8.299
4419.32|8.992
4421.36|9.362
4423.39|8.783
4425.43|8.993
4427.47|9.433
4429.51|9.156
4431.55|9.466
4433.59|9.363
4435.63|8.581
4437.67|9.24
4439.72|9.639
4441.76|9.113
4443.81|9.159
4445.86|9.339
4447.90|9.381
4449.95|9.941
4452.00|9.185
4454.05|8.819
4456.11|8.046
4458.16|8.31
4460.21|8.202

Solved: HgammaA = 1.59 angstroms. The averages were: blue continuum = 7.56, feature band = 7.73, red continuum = 8.63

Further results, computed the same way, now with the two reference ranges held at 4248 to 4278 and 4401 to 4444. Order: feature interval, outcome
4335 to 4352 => 2.5 angstroms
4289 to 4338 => 4.8 angstroms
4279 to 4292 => 0.4 angstroms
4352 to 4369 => 0.8 angstroms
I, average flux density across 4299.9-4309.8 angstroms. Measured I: 6.86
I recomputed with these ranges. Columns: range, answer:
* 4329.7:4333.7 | 8.32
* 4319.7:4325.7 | 7.79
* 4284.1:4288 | 8.06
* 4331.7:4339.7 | 7.82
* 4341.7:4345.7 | 6.6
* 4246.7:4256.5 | 8.23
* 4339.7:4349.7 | 7.12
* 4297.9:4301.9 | 7.14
